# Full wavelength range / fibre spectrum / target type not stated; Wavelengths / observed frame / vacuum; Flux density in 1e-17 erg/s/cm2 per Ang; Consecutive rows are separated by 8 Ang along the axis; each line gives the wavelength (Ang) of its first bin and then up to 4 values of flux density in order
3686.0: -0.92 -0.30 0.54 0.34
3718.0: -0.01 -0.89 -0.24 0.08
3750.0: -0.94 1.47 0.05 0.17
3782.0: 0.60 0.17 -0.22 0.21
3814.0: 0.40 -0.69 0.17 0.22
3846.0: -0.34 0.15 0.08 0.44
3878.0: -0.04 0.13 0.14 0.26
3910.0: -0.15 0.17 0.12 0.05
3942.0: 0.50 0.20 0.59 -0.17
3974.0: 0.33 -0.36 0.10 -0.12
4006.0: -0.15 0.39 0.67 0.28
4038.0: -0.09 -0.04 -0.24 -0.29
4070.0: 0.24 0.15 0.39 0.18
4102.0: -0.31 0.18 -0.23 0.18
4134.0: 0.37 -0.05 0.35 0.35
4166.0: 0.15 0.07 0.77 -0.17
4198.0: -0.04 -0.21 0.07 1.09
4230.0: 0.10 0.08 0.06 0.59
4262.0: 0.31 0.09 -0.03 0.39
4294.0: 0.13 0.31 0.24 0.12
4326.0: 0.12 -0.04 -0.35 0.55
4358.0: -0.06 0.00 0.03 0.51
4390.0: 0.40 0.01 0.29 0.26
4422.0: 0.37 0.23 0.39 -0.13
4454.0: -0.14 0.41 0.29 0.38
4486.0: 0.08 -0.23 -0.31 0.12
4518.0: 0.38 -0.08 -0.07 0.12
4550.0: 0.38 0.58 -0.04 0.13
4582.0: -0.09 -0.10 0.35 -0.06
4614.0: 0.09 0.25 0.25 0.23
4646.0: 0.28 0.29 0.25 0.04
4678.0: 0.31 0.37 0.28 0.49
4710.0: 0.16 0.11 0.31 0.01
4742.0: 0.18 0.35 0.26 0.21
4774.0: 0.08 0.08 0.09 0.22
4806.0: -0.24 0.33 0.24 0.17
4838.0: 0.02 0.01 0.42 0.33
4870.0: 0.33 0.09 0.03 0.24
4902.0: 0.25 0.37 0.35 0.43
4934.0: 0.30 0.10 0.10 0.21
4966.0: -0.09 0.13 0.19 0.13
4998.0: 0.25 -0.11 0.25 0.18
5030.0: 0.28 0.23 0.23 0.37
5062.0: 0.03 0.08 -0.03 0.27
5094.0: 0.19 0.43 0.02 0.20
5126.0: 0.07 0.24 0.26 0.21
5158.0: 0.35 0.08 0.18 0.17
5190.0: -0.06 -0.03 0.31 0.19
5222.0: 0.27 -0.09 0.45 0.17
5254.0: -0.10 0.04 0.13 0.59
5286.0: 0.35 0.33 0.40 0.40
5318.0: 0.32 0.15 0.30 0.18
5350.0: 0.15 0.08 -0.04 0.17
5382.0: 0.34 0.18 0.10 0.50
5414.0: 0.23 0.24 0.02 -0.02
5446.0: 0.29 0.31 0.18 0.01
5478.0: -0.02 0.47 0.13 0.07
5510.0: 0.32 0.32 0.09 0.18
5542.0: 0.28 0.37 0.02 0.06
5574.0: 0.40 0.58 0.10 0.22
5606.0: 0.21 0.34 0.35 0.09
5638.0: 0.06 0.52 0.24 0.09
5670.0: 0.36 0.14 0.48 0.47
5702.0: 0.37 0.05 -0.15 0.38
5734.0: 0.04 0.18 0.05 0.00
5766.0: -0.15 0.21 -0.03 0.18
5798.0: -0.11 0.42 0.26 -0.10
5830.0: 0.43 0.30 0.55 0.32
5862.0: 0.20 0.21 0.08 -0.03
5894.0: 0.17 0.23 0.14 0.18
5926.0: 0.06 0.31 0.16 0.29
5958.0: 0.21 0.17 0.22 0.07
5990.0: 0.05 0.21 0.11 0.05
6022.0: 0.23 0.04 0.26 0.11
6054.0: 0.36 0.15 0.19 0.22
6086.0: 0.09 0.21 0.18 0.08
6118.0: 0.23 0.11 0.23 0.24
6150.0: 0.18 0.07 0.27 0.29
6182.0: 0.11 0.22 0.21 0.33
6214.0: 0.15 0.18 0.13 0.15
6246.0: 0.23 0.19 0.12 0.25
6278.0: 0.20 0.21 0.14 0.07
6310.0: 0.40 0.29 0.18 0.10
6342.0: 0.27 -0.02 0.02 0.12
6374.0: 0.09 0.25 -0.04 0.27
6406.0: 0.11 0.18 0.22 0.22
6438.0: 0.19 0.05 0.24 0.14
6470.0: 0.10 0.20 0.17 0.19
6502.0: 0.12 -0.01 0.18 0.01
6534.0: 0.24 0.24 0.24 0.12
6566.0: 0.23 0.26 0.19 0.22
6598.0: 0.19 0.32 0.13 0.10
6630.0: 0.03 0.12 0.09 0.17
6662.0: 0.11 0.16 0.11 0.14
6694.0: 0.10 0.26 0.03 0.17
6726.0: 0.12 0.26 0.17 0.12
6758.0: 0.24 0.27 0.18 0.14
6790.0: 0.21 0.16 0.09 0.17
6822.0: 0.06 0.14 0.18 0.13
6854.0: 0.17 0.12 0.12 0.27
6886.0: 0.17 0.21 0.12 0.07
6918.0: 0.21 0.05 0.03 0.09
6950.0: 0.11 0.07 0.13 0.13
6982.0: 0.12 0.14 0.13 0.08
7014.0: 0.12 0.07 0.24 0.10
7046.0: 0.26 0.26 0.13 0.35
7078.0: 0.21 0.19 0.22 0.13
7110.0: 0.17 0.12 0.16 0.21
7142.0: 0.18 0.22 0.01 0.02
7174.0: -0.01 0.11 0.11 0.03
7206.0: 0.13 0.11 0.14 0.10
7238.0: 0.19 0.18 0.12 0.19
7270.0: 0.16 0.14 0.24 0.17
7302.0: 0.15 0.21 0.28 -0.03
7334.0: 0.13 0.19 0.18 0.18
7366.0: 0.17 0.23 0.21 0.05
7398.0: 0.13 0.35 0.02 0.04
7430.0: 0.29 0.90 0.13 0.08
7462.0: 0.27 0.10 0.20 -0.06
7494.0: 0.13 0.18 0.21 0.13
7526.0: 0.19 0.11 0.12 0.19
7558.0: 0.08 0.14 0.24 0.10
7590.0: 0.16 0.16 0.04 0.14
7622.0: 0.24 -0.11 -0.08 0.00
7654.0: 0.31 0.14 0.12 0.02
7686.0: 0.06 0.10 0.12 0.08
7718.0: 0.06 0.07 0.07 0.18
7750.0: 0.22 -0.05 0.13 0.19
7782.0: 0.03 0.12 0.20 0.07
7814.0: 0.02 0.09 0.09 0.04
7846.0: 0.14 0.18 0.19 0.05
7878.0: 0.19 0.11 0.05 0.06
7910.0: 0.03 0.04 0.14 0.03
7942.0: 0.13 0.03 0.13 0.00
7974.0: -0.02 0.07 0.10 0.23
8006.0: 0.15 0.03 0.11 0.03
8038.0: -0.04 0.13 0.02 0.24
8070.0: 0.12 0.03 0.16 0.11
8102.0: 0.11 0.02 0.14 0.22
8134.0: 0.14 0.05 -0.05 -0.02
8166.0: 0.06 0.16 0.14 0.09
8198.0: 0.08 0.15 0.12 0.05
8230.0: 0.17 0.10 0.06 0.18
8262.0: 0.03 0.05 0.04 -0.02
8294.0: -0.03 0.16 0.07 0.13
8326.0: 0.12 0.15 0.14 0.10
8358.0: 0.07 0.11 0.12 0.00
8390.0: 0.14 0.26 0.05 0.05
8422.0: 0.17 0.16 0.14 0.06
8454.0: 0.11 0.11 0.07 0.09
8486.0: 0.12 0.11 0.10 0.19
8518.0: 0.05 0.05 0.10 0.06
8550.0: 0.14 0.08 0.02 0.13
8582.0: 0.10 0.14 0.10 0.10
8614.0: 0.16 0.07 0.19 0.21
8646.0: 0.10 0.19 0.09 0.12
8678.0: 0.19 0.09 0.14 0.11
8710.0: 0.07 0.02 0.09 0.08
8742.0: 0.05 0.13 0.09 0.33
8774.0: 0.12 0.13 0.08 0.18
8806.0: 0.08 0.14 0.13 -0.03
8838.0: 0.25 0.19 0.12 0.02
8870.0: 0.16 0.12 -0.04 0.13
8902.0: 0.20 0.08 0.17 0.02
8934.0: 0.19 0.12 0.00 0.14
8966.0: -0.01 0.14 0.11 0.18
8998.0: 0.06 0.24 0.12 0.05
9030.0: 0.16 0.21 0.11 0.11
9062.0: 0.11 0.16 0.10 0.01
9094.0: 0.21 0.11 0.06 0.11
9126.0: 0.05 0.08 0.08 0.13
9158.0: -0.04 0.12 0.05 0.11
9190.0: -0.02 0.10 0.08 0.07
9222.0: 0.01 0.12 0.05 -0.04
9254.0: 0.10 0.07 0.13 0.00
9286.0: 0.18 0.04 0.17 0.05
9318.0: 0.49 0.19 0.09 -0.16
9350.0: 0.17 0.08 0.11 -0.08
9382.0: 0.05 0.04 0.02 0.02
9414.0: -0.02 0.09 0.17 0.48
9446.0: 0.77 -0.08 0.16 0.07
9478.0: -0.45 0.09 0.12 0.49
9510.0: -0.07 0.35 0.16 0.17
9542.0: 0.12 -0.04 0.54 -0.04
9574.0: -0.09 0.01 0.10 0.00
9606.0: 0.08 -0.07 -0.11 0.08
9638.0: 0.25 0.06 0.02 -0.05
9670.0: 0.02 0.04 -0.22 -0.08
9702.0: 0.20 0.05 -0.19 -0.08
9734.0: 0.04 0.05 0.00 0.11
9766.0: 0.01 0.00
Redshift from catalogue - 0.133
